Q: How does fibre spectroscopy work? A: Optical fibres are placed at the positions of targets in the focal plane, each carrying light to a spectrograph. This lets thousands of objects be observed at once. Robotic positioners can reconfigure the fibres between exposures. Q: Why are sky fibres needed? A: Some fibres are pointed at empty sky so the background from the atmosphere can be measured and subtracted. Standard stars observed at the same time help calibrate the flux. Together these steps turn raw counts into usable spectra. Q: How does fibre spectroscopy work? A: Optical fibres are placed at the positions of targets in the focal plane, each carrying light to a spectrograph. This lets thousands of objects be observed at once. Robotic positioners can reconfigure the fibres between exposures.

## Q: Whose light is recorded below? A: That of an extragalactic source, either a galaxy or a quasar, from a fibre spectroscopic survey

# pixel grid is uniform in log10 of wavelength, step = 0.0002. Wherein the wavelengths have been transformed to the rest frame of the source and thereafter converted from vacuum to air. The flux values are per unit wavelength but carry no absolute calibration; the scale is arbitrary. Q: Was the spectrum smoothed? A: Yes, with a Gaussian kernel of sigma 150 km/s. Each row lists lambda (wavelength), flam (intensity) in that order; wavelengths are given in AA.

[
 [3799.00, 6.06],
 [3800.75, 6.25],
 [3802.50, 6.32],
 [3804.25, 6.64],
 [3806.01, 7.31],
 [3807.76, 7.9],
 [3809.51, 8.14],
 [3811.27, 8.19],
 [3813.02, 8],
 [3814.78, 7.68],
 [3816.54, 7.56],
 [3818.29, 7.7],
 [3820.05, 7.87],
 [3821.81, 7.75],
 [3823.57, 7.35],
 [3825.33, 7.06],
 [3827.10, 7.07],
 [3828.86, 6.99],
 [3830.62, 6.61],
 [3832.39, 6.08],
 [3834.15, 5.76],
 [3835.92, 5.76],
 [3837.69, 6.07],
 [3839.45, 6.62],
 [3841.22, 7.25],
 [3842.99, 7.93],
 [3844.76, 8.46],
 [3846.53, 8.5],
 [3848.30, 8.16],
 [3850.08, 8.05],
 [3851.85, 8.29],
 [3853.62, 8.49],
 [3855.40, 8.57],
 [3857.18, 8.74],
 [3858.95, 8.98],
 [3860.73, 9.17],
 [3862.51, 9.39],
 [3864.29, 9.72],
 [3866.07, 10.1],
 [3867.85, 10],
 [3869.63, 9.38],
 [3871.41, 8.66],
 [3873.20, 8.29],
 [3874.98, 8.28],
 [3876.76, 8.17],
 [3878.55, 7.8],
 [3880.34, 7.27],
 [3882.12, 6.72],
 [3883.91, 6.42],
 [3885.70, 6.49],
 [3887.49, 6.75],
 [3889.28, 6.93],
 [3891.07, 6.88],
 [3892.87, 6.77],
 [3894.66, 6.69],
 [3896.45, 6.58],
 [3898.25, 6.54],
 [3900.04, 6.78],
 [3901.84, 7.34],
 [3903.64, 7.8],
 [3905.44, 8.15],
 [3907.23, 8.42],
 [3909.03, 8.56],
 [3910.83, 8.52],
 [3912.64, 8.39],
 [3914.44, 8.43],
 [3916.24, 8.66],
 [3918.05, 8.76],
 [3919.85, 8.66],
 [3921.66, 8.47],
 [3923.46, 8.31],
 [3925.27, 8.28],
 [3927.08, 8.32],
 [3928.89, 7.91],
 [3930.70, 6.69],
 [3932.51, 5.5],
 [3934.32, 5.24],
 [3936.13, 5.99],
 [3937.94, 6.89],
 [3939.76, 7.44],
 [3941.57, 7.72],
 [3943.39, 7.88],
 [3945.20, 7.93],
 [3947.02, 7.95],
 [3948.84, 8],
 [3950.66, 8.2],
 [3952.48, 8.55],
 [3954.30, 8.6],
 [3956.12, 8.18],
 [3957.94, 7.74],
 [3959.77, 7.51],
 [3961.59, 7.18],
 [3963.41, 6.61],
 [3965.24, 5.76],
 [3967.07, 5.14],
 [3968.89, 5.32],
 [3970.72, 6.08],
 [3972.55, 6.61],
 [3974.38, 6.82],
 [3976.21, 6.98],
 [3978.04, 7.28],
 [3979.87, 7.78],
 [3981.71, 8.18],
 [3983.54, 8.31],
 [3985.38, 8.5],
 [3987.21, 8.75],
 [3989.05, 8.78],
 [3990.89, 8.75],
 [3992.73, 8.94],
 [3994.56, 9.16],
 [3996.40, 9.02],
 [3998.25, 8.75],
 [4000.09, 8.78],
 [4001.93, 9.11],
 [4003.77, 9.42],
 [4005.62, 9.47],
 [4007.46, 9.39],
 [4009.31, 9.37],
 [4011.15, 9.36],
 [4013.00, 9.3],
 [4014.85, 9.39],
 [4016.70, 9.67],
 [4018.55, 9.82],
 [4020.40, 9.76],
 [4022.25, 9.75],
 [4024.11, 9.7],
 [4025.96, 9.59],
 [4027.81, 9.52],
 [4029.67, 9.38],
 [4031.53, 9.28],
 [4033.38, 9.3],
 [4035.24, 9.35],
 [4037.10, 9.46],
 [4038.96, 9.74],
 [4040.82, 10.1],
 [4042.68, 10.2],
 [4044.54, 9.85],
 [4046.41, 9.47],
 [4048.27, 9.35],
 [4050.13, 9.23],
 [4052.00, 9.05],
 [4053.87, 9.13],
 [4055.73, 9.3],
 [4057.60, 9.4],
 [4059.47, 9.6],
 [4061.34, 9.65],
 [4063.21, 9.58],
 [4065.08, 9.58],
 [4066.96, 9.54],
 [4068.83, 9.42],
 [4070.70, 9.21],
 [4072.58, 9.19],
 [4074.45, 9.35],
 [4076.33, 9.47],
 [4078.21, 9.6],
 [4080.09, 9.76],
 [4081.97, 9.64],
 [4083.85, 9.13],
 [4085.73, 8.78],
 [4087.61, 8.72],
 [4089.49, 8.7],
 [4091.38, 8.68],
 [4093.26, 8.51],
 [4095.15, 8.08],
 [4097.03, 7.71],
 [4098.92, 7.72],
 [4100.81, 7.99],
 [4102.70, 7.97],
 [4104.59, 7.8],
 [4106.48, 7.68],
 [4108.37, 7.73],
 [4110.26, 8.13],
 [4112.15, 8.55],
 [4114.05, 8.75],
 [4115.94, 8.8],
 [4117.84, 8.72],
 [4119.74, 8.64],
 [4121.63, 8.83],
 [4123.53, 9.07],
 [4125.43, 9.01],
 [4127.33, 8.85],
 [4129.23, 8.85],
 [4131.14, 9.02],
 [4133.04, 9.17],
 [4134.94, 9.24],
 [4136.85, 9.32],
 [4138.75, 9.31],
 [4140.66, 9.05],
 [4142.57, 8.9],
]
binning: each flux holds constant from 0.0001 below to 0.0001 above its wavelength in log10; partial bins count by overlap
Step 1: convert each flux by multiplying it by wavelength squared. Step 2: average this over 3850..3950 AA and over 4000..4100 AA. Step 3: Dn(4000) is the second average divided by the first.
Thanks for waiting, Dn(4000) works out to 1.28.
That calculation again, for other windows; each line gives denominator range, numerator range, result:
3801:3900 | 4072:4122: 1.28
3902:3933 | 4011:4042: 1.24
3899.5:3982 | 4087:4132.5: 1.22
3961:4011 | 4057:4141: 1.18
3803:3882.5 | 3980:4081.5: 1.30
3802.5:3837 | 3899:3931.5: 1.19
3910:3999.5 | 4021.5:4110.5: 1.25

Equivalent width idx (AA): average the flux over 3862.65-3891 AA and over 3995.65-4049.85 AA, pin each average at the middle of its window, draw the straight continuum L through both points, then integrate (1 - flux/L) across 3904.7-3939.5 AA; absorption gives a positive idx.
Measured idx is 2.88 AA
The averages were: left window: 8.07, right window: 9.47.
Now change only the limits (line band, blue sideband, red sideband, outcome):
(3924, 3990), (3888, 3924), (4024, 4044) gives 8.8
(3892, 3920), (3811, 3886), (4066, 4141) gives 1.0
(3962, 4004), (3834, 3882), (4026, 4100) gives 5.3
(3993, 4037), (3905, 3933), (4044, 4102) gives -3.1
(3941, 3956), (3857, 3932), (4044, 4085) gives 0.6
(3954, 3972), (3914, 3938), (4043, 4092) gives 2.9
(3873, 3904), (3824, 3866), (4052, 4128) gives 3.3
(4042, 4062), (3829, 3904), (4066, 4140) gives -2.1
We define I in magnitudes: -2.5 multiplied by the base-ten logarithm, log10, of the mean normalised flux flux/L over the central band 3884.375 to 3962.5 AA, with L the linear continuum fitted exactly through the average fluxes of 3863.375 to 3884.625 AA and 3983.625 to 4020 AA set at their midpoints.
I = 0.15 mag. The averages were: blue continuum 8.42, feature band 7.59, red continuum 9.13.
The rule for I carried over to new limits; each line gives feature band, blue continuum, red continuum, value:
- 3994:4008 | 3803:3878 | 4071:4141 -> -0.09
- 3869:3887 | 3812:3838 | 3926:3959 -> -0.07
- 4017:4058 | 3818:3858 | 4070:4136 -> -0.14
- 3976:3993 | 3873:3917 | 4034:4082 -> 0.05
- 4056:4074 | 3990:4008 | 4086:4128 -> -0.10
